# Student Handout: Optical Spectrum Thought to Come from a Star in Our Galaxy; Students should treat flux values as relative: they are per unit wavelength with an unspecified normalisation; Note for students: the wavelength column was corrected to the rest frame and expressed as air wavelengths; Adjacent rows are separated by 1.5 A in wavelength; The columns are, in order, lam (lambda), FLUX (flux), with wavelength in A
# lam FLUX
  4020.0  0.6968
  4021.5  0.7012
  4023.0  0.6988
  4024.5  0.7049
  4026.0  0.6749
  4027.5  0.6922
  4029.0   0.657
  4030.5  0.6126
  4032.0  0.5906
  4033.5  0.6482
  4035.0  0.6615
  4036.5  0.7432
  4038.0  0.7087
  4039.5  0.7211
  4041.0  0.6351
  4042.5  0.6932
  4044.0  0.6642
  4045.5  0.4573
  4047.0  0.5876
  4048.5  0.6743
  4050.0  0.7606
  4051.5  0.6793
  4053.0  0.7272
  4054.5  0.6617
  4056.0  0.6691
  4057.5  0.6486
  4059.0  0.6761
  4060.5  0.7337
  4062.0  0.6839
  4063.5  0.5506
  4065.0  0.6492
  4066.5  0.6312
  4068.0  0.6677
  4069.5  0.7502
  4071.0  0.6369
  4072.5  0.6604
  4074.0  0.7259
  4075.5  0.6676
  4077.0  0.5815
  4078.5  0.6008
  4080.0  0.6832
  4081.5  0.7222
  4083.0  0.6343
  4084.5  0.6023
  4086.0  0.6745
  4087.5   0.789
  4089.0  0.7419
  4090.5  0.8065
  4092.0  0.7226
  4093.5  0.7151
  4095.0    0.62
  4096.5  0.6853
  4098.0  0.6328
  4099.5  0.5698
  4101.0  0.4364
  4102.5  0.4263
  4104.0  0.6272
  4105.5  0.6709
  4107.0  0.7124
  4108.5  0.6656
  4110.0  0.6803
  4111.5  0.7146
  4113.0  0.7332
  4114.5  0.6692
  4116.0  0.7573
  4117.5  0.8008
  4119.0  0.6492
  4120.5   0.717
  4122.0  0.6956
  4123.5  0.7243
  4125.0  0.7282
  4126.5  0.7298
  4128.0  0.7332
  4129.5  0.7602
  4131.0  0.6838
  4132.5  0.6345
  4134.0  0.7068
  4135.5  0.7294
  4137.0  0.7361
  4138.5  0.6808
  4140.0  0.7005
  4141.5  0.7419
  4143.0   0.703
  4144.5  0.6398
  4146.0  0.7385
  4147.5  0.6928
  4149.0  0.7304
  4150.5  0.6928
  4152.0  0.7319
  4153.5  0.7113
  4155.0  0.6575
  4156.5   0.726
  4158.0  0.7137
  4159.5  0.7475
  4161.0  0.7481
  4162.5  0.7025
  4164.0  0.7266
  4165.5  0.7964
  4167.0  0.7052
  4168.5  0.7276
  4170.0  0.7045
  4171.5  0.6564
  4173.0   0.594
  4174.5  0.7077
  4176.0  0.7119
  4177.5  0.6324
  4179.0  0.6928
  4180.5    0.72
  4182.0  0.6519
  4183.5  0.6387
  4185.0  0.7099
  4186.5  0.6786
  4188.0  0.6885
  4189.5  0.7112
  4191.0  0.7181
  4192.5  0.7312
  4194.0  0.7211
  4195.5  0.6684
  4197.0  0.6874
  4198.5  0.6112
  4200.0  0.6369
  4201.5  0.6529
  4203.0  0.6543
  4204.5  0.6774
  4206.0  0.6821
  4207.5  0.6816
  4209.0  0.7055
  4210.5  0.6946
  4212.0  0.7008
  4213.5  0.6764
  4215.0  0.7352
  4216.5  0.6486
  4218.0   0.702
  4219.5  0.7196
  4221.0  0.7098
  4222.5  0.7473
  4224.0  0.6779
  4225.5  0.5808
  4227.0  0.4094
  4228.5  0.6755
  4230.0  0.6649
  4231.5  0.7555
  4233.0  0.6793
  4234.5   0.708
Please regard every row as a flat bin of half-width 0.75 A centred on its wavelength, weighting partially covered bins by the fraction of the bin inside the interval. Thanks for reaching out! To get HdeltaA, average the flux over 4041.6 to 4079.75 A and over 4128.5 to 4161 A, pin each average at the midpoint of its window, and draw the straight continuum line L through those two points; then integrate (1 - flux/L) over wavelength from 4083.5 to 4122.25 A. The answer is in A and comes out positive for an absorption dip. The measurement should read 0.6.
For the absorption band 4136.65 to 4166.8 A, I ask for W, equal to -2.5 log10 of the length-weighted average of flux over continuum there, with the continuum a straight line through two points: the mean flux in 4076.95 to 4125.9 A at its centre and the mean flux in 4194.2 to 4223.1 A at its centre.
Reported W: -0.06 mag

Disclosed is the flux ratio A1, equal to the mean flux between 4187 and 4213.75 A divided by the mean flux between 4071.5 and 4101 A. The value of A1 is 1.02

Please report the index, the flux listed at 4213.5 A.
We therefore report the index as 0.6764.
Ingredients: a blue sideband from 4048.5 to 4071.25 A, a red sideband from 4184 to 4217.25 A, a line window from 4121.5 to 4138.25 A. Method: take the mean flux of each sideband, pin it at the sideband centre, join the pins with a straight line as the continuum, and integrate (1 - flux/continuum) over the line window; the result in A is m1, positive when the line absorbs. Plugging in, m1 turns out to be -0.8 A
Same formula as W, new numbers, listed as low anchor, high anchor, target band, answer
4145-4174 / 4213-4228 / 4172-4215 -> 0.003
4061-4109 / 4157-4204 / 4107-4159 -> -0.056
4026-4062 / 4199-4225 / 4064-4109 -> 0.024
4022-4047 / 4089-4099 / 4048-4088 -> 0.014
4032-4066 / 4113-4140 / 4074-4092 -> 0.000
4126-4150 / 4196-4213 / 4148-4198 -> -0.018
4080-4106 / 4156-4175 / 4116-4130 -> -0.078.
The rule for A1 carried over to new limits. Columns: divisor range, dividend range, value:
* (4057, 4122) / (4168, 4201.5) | 1.02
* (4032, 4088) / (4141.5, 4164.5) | 1.07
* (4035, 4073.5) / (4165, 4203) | 1.03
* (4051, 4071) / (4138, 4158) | 1.05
